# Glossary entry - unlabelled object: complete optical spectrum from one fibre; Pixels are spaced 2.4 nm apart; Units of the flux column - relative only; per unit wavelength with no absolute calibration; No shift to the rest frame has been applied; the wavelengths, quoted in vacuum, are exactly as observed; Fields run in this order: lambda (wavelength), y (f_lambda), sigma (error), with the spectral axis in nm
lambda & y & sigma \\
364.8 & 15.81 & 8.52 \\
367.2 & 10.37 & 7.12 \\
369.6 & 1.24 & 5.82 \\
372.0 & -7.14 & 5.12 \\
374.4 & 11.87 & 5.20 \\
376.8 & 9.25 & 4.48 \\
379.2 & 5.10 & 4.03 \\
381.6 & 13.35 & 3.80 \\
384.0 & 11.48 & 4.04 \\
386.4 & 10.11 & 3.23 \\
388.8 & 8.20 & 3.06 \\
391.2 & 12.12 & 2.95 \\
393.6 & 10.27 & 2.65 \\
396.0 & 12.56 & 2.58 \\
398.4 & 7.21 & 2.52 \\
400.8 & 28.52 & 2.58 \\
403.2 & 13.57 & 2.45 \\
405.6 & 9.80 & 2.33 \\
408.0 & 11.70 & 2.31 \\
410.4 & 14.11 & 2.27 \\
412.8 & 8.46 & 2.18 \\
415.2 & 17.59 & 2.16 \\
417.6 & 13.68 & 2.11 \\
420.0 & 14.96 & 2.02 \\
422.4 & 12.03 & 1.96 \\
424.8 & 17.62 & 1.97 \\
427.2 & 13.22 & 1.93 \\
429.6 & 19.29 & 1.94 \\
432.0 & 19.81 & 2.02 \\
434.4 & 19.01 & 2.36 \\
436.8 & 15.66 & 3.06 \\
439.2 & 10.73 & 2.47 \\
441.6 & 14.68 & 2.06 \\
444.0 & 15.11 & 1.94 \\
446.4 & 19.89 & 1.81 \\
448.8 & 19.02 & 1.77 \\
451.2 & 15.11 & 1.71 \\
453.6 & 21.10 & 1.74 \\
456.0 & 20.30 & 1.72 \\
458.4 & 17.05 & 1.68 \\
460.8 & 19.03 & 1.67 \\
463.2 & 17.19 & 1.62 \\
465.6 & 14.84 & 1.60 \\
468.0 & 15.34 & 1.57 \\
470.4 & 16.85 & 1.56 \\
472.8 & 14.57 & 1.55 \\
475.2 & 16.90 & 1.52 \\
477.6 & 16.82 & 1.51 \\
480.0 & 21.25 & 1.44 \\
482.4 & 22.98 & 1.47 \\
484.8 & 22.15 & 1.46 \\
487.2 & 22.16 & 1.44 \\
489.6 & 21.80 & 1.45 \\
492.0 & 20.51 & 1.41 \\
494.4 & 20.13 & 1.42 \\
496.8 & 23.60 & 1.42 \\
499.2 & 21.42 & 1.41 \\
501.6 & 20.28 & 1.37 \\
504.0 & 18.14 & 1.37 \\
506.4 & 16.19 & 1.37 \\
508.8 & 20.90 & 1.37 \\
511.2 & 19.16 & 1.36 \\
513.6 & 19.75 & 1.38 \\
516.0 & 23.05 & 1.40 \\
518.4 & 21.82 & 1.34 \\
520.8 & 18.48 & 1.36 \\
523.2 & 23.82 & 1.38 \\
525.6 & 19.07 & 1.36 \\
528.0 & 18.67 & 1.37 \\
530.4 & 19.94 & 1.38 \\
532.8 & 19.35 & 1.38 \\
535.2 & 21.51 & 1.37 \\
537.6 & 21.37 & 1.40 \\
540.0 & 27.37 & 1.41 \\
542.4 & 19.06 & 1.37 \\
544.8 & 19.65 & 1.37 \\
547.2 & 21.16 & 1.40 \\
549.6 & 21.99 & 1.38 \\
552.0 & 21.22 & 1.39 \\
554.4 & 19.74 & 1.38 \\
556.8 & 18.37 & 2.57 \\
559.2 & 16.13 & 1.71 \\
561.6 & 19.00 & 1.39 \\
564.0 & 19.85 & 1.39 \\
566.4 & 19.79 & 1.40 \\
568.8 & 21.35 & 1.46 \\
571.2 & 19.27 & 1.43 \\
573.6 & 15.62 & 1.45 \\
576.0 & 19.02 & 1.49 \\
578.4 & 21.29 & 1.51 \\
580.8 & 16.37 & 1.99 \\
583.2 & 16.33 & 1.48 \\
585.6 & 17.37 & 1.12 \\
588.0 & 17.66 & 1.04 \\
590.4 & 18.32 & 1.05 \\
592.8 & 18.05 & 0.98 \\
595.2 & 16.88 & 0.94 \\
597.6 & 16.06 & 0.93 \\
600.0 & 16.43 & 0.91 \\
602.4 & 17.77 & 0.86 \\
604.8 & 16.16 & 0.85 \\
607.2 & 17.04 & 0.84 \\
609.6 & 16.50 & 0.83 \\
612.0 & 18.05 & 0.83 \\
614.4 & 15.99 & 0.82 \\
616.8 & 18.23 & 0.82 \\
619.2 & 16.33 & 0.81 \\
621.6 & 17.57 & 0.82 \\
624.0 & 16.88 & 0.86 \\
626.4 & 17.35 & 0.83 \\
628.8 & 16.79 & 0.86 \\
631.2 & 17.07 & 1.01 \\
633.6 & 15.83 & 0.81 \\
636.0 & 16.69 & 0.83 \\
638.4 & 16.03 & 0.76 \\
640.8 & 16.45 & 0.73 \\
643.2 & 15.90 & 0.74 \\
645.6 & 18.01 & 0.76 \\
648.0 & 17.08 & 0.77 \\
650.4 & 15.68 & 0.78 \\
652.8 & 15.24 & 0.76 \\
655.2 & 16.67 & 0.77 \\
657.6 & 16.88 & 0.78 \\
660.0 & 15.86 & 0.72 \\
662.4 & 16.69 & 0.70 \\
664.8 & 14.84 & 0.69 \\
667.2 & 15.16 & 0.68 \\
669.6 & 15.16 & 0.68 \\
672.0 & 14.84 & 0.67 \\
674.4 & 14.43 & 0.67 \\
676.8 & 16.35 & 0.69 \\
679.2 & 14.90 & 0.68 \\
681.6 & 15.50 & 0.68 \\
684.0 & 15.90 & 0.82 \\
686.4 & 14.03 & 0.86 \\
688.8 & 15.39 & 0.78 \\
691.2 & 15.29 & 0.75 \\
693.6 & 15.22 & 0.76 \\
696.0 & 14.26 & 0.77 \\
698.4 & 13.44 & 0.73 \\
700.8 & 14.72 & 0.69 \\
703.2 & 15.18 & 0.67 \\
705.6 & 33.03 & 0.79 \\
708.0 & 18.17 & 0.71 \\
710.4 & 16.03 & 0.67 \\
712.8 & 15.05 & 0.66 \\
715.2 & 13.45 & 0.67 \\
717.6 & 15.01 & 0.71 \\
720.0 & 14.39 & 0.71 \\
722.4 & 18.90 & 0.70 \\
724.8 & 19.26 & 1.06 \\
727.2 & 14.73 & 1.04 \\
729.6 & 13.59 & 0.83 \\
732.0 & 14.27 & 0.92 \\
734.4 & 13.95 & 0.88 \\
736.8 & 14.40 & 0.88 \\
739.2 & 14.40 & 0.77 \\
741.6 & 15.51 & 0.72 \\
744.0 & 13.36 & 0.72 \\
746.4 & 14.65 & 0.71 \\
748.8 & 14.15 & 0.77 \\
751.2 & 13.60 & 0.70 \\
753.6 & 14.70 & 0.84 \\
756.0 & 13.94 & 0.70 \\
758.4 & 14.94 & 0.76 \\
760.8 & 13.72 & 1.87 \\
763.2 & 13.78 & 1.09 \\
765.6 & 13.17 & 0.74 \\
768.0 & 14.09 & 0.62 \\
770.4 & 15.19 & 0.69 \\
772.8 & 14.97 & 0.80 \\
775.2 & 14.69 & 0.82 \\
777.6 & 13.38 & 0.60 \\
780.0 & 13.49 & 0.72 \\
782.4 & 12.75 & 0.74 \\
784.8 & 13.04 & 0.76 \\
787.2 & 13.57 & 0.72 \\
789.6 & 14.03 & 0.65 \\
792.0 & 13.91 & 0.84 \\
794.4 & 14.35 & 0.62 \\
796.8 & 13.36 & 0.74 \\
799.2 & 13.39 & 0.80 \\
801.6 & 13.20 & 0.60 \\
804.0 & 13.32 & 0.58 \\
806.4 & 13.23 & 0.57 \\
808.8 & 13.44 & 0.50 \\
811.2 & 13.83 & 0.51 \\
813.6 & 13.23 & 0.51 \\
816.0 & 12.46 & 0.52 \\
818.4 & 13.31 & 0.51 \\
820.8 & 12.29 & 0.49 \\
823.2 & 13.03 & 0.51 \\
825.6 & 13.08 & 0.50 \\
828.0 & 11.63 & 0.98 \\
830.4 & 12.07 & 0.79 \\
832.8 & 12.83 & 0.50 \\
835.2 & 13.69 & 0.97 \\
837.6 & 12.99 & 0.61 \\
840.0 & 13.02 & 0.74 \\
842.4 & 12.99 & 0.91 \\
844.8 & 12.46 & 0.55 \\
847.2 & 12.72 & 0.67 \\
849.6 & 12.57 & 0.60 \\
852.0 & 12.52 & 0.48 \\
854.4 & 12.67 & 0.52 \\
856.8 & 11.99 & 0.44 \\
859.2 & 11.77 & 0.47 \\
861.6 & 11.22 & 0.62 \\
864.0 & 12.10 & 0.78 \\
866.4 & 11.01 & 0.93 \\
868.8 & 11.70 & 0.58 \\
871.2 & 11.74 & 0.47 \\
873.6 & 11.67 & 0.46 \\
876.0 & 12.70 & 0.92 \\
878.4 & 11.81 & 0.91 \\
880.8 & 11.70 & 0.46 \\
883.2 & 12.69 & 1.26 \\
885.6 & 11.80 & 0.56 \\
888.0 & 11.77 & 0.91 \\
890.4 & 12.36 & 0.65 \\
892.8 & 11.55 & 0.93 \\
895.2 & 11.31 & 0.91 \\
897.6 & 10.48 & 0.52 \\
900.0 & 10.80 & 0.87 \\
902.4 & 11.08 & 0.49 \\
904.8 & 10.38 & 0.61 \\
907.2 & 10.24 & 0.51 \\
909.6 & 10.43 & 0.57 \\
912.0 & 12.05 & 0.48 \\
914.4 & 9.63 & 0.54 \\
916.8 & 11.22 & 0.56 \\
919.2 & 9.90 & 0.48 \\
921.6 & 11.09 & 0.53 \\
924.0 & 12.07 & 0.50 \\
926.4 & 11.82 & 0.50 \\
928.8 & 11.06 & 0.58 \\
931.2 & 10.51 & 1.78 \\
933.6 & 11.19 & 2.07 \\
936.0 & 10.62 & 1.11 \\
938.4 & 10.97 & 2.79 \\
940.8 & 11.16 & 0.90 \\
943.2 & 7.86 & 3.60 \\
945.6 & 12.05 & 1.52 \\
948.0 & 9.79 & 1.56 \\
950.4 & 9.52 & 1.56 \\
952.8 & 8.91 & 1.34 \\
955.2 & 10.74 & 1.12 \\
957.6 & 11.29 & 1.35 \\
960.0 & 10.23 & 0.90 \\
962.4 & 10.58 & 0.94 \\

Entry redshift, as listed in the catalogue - 0.08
